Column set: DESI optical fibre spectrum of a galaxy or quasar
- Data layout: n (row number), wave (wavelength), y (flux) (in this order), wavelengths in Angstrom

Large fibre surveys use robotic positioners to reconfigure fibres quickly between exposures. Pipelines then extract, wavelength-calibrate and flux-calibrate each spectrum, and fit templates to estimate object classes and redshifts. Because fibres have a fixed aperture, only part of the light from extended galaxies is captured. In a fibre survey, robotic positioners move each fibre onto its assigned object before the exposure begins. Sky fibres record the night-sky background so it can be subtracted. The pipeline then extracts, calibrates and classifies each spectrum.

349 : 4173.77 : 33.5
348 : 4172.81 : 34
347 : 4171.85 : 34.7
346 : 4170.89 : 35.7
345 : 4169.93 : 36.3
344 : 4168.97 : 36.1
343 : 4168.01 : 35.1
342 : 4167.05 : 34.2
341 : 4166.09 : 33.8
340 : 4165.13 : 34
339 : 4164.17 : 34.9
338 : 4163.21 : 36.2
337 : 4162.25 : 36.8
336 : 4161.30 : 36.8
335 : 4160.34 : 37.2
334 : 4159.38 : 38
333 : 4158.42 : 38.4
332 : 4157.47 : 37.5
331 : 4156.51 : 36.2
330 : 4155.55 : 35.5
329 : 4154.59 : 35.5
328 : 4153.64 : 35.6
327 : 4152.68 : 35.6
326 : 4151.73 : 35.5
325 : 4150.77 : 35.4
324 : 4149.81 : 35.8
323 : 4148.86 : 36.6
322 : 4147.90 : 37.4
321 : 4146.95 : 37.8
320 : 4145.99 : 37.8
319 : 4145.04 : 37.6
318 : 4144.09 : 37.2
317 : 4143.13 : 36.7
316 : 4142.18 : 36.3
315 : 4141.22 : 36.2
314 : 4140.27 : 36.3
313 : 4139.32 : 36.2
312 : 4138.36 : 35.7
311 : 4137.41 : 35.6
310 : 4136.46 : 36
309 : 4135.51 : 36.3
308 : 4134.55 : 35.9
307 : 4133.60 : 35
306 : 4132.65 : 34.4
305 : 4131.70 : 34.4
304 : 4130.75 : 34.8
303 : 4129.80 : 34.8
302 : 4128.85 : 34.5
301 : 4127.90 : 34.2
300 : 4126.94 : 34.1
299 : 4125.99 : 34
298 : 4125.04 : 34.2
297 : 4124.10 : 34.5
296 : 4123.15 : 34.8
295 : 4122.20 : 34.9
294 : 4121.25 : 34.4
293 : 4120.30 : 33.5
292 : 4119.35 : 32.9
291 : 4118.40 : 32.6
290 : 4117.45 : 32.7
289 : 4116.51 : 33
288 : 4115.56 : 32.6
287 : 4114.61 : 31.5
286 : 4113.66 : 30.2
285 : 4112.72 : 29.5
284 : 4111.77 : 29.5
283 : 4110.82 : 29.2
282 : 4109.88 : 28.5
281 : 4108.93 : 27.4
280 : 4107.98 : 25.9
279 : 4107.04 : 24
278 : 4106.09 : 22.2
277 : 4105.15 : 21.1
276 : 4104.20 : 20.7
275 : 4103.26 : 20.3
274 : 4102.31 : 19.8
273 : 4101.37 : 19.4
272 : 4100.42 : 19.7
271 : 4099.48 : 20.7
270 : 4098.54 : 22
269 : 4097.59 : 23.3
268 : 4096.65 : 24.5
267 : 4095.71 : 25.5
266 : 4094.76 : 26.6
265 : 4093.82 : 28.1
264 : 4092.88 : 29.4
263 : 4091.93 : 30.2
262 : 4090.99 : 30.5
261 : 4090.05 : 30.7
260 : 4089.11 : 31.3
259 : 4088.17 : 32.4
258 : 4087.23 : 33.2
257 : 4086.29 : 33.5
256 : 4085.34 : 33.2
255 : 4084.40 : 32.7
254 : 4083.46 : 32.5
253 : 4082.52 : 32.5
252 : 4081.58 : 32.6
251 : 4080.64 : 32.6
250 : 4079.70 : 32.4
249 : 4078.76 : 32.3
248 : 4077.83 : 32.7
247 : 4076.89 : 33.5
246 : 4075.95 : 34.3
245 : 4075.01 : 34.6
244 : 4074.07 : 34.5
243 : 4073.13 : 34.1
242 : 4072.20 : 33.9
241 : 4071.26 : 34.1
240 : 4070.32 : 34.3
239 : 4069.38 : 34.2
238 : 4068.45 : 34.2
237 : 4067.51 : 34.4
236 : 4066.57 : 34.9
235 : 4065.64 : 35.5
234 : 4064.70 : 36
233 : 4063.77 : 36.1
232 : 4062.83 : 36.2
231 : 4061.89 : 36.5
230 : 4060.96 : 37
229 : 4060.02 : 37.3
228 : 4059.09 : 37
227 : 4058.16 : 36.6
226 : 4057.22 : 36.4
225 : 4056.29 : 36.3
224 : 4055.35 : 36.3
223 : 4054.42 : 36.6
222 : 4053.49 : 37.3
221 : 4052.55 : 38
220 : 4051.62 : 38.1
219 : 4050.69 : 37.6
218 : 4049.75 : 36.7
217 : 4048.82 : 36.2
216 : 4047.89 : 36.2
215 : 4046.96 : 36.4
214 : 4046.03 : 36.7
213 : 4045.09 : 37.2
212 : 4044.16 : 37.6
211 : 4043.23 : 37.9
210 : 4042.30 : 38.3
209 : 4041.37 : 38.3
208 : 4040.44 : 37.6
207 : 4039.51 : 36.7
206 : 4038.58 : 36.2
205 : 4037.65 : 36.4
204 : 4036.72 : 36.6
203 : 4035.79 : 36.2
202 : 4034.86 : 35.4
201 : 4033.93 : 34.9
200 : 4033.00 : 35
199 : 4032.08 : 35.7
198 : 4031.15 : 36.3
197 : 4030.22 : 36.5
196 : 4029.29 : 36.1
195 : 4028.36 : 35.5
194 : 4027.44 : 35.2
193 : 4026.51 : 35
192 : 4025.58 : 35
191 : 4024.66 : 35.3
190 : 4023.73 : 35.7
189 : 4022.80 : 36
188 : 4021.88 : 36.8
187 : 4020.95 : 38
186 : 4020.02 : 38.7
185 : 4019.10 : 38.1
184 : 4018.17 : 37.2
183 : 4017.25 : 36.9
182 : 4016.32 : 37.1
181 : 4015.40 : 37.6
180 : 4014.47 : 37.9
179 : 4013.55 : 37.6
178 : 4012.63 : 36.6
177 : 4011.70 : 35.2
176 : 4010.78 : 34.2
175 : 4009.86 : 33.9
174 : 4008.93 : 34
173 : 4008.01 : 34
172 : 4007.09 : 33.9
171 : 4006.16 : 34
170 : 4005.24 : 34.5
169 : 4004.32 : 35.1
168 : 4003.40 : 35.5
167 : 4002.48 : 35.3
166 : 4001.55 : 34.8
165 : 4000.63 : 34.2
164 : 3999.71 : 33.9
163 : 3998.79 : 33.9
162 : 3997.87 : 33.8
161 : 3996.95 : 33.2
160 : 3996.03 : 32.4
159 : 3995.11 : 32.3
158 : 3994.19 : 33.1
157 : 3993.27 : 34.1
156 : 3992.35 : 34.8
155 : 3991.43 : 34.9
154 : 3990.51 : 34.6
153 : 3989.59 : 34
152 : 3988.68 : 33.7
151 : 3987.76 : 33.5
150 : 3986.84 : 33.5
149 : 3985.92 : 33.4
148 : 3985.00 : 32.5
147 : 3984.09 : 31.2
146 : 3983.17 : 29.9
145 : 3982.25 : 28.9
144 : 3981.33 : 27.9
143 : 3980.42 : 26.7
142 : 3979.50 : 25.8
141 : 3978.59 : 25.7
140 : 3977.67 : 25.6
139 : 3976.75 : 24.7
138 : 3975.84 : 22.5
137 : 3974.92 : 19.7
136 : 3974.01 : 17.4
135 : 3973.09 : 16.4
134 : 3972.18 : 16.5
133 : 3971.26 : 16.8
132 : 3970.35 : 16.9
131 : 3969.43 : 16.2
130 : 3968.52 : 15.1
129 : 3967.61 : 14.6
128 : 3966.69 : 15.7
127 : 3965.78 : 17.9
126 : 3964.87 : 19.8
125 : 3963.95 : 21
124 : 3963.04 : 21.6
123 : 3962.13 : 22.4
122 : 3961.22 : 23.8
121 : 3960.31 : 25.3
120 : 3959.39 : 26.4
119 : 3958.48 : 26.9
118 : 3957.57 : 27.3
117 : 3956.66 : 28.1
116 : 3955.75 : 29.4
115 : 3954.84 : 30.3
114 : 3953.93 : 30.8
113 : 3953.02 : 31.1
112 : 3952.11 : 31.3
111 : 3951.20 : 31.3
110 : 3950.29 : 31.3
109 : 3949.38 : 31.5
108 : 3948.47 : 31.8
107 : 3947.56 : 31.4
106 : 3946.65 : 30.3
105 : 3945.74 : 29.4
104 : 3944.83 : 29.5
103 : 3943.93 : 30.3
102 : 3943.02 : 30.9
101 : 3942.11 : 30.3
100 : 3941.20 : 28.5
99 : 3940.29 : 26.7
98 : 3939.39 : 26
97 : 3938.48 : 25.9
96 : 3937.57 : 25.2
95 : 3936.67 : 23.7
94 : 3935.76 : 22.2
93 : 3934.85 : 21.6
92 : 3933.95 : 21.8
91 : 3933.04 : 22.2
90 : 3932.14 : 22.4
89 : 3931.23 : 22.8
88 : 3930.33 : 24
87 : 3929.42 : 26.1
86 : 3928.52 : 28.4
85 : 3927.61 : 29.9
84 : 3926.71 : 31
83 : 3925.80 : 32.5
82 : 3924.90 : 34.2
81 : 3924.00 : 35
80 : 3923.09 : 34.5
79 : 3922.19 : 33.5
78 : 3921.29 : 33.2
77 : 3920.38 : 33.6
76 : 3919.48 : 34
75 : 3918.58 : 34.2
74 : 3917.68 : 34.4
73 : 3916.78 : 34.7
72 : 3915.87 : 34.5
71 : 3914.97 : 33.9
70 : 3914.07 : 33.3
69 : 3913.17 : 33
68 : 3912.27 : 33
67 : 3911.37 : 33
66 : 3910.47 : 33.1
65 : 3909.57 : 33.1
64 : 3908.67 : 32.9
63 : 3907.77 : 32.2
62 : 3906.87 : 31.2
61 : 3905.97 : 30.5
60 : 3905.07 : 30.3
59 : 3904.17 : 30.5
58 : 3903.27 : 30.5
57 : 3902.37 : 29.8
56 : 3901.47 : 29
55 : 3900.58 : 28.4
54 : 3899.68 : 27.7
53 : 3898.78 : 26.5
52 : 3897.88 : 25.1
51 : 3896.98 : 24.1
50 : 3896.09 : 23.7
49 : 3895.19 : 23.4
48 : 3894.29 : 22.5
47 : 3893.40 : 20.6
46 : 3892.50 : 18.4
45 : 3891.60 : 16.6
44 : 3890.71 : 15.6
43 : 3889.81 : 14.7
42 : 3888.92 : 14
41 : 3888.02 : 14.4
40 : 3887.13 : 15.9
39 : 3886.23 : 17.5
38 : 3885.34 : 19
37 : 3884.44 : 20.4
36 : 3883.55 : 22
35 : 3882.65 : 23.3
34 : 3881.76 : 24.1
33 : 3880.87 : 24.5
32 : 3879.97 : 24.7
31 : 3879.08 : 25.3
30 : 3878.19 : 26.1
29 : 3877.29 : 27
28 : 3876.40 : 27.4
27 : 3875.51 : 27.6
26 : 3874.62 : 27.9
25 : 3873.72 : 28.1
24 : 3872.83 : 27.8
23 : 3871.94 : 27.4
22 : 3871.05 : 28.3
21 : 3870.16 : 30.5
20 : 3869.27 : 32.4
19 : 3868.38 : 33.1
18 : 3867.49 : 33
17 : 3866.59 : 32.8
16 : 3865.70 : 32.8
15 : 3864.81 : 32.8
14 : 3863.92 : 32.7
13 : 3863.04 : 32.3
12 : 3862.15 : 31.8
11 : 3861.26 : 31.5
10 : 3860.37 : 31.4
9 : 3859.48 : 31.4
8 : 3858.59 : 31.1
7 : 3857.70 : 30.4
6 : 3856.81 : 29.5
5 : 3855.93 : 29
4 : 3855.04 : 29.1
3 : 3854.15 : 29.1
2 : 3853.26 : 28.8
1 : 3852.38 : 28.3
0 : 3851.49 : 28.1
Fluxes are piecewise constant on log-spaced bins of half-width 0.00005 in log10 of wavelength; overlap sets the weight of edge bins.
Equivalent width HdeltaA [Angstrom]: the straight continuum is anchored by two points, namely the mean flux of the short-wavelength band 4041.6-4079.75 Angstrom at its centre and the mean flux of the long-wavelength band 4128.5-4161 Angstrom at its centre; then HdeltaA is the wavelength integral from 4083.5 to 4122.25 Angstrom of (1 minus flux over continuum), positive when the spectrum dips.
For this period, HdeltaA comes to 8.5 Angstrom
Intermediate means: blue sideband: 35.8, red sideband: 36.2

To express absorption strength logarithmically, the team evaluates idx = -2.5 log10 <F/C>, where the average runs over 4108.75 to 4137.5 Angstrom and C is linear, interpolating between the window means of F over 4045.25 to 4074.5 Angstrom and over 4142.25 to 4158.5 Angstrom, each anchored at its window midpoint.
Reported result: 0.10 mag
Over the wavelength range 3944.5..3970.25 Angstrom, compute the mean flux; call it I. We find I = 25.6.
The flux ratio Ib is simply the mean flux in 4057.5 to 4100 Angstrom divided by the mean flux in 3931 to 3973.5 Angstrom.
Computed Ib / 1.30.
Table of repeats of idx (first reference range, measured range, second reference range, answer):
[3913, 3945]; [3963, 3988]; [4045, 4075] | 0.348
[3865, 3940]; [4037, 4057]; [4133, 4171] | -0.145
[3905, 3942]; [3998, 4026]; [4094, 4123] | -0.243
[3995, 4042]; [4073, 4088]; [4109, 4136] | 0.033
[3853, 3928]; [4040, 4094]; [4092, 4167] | -0.118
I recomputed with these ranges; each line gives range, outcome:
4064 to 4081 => 34.1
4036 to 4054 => 37.1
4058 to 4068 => 36.1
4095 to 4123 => 27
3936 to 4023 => 29.6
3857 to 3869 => 32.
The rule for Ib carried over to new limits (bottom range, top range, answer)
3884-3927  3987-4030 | 1.26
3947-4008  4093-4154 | 1.12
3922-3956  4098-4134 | 1.03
